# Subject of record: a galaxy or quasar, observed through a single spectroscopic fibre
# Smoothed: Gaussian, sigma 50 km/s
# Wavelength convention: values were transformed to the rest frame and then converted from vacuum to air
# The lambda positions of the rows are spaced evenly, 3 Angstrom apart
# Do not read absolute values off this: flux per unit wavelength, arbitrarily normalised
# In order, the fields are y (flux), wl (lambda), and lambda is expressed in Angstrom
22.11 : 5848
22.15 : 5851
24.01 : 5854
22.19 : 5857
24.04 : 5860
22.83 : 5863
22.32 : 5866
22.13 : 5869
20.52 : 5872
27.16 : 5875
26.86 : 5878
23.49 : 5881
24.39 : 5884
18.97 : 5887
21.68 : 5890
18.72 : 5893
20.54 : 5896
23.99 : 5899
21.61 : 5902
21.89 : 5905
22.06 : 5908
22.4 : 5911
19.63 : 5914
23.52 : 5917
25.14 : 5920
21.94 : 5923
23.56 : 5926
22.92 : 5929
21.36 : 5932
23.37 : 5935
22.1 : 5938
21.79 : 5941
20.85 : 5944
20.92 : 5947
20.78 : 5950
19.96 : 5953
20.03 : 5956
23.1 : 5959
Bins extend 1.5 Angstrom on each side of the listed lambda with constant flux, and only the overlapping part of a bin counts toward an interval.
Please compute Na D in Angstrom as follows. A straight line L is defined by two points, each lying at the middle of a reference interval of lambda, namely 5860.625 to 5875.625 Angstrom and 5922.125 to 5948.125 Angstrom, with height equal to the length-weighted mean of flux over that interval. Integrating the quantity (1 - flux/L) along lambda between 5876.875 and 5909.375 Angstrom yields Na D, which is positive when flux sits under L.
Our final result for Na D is 0.6 Angstrom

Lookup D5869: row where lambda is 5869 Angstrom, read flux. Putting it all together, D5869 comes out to 22.13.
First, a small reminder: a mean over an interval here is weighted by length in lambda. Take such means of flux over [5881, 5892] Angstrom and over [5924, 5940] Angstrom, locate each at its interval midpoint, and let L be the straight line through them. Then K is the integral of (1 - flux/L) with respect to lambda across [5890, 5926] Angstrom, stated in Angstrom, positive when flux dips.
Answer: 0.3 Angstrom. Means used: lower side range 21.8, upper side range 22.6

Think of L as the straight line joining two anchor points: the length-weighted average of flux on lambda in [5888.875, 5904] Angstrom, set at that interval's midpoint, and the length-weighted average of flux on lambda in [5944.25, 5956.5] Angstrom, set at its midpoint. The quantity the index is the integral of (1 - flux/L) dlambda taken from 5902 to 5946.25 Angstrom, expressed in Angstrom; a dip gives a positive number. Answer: -2.9 Angstrom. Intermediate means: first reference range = 21.3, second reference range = 20.5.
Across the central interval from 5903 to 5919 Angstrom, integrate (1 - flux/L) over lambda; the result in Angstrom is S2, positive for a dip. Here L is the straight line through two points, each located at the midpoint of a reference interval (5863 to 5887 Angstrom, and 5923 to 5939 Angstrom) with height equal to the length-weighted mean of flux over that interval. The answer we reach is 0.65 Angstrom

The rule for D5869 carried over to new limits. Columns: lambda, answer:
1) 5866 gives 22.32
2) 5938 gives 22.1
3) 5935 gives 23.37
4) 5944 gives 20.85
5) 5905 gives 21.89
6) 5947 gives 20.92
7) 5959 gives 23.1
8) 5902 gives 21.61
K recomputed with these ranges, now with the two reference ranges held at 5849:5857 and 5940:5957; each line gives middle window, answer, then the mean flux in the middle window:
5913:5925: -0.8 Angstrom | 22.7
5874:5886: -1.6 Angstrom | 25.1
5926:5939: -0.9 Angstrom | 22.6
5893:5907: 0.1 Angstrom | 21.7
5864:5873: 0.3 Angstrom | 21.8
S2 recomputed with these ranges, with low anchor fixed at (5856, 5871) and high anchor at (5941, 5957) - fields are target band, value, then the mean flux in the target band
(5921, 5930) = -0.74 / 22.9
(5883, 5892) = 0.29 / 21.4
